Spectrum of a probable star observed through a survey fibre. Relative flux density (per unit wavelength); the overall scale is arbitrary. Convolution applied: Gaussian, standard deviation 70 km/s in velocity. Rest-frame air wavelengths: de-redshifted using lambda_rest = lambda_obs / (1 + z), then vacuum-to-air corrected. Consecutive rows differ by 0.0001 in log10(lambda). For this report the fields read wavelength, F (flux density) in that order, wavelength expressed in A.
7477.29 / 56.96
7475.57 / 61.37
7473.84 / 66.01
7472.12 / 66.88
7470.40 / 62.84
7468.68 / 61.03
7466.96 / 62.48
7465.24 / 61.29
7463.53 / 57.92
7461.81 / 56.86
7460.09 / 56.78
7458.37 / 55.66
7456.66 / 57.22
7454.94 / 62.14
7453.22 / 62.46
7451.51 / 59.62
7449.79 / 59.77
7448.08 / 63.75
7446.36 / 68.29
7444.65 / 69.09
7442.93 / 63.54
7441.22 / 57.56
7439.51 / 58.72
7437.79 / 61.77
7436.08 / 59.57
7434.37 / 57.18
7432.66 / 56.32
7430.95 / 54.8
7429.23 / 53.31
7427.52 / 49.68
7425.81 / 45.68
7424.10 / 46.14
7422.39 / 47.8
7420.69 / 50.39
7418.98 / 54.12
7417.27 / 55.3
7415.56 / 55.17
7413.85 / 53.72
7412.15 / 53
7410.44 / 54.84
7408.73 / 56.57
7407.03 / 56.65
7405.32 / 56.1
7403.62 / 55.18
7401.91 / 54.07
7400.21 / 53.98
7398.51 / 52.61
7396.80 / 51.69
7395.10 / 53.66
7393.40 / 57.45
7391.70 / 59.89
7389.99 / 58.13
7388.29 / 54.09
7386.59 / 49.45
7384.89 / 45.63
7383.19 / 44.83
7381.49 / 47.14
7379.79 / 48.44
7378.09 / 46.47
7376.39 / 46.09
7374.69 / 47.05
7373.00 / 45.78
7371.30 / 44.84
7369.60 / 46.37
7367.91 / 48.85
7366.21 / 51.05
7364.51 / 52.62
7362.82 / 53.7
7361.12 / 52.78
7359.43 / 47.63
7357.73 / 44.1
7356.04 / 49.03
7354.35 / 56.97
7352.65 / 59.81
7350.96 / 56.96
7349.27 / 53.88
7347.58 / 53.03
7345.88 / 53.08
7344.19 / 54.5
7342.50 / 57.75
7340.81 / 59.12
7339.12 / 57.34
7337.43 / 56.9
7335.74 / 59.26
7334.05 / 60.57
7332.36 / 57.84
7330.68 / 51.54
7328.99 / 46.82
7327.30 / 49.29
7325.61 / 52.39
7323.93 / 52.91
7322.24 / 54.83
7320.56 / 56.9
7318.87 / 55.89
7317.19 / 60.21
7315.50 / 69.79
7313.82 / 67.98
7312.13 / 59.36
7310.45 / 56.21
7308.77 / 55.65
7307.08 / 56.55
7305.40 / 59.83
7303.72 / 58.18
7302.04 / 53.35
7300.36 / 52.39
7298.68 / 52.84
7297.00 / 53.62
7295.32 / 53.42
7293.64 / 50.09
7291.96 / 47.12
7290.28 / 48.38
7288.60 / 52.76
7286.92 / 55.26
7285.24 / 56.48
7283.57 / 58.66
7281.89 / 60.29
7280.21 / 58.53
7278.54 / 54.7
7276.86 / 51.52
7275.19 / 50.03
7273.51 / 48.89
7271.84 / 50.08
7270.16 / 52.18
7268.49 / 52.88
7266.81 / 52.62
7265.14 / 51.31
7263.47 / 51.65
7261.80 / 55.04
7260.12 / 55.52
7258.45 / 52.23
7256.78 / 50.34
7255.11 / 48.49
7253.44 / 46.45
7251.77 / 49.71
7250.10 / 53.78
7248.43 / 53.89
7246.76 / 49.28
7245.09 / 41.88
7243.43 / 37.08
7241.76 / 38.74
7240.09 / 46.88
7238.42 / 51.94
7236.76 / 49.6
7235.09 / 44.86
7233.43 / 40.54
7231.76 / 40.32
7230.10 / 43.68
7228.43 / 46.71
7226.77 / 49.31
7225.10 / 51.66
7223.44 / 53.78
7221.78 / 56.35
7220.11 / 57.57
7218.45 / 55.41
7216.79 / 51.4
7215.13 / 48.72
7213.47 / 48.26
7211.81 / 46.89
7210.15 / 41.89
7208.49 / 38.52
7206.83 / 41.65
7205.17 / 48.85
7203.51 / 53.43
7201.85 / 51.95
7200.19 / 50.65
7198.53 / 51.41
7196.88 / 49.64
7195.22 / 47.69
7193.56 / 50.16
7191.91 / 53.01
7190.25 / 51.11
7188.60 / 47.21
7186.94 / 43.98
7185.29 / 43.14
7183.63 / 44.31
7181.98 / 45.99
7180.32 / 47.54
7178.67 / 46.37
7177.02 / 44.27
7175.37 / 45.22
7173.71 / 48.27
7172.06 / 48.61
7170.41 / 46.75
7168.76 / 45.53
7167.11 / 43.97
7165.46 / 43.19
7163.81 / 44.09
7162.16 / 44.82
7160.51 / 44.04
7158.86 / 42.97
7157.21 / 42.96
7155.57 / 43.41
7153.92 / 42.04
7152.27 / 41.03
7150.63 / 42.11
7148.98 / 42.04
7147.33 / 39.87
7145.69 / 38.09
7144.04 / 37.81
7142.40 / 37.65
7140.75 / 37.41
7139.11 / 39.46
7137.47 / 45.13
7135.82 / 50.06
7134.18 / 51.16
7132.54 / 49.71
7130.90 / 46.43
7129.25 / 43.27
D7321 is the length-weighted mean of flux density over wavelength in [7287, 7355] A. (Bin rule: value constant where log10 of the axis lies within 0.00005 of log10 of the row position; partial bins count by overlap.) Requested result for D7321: 55.6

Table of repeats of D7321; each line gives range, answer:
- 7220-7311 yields 51.2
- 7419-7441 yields 53.6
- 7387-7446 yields 55.3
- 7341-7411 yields 52.1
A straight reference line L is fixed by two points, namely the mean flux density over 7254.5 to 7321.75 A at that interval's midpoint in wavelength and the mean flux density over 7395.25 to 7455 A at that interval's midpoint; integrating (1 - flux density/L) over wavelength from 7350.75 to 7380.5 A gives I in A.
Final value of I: 3.1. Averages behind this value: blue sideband 54.7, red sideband 56.2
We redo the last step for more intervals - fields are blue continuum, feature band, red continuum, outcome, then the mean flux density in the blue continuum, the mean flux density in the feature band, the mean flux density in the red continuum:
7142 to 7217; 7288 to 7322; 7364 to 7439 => -4.7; 45.5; 56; 52.2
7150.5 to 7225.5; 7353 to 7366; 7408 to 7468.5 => 0.7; 47.2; 51.3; 57.2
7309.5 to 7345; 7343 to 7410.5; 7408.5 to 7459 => 6.0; 57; 51.9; 56.8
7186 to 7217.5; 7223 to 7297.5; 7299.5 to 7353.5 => 2.7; 48.2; 50.2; 56.6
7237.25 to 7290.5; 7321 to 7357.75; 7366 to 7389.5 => -4.4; 51.2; 54.7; 47.7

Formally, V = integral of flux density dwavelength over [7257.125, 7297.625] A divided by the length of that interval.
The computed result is 53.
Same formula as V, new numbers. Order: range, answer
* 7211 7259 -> 48.5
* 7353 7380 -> 49.1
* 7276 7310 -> 54.5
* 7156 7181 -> 45.2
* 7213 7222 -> 52.9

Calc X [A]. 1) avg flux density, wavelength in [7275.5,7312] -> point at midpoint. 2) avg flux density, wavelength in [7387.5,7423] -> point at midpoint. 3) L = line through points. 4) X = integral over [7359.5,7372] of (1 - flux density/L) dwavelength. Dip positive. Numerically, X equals 1.1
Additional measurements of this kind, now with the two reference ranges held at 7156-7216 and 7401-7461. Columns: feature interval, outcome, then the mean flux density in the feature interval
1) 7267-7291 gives -1.53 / 53.6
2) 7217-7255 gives 0.31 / 48.2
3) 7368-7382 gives 1.98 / 46.6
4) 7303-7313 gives -1.18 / 57.6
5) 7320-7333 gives -0.08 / 52.7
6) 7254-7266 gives -0.57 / 52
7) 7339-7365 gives -0.21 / 53.8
